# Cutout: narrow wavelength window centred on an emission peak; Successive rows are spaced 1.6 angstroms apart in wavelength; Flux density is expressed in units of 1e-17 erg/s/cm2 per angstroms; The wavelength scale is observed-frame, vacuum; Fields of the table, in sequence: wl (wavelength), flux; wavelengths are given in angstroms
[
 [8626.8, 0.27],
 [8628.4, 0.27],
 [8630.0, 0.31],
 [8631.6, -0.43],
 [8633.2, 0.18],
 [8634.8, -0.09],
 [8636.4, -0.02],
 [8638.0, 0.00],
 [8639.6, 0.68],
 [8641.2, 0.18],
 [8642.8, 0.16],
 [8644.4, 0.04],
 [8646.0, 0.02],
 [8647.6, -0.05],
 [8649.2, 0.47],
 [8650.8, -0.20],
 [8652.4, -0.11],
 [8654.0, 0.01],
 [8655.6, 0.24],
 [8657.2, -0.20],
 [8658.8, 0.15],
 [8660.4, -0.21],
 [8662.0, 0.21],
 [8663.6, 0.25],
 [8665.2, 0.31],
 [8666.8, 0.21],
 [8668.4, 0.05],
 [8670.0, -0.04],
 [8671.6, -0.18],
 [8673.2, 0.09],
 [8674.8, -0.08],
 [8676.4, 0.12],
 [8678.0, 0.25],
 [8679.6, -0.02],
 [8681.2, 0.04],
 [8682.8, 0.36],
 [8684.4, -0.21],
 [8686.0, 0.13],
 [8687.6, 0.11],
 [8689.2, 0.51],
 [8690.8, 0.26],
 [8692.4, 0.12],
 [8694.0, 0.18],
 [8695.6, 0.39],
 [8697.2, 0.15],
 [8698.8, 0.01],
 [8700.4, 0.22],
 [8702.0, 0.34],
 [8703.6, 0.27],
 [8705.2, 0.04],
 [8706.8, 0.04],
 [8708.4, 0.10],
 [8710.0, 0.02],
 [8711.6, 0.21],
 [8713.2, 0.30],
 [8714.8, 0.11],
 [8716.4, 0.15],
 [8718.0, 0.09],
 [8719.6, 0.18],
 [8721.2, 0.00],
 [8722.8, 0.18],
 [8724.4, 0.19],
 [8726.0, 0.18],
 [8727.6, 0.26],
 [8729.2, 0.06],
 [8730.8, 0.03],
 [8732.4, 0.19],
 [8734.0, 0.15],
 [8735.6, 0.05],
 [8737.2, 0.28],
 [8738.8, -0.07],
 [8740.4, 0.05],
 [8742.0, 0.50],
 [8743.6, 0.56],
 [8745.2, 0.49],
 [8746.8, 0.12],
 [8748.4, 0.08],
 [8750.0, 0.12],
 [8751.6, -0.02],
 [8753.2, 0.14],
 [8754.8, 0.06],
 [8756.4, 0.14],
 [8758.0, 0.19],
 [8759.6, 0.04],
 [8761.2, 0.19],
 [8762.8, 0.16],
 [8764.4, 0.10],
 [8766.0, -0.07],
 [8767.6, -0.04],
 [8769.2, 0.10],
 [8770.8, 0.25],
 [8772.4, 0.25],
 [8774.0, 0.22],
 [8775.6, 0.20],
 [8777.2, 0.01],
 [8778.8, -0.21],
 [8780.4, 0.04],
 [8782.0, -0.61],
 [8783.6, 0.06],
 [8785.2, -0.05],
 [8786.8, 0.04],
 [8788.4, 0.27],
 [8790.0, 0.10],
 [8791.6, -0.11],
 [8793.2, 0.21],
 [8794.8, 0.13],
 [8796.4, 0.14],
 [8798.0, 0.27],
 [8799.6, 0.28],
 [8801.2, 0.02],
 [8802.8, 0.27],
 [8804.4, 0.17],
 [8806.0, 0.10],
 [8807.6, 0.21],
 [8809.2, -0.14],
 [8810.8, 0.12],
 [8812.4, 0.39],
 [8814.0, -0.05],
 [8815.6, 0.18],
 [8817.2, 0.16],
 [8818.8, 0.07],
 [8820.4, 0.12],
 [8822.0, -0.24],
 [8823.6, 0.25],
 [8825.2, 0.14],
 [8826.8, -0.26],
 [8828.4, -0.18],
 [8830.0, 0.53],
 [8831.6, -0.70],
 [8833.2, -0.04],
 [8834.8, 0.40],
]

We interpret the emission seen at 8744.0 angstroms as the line H-gamma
